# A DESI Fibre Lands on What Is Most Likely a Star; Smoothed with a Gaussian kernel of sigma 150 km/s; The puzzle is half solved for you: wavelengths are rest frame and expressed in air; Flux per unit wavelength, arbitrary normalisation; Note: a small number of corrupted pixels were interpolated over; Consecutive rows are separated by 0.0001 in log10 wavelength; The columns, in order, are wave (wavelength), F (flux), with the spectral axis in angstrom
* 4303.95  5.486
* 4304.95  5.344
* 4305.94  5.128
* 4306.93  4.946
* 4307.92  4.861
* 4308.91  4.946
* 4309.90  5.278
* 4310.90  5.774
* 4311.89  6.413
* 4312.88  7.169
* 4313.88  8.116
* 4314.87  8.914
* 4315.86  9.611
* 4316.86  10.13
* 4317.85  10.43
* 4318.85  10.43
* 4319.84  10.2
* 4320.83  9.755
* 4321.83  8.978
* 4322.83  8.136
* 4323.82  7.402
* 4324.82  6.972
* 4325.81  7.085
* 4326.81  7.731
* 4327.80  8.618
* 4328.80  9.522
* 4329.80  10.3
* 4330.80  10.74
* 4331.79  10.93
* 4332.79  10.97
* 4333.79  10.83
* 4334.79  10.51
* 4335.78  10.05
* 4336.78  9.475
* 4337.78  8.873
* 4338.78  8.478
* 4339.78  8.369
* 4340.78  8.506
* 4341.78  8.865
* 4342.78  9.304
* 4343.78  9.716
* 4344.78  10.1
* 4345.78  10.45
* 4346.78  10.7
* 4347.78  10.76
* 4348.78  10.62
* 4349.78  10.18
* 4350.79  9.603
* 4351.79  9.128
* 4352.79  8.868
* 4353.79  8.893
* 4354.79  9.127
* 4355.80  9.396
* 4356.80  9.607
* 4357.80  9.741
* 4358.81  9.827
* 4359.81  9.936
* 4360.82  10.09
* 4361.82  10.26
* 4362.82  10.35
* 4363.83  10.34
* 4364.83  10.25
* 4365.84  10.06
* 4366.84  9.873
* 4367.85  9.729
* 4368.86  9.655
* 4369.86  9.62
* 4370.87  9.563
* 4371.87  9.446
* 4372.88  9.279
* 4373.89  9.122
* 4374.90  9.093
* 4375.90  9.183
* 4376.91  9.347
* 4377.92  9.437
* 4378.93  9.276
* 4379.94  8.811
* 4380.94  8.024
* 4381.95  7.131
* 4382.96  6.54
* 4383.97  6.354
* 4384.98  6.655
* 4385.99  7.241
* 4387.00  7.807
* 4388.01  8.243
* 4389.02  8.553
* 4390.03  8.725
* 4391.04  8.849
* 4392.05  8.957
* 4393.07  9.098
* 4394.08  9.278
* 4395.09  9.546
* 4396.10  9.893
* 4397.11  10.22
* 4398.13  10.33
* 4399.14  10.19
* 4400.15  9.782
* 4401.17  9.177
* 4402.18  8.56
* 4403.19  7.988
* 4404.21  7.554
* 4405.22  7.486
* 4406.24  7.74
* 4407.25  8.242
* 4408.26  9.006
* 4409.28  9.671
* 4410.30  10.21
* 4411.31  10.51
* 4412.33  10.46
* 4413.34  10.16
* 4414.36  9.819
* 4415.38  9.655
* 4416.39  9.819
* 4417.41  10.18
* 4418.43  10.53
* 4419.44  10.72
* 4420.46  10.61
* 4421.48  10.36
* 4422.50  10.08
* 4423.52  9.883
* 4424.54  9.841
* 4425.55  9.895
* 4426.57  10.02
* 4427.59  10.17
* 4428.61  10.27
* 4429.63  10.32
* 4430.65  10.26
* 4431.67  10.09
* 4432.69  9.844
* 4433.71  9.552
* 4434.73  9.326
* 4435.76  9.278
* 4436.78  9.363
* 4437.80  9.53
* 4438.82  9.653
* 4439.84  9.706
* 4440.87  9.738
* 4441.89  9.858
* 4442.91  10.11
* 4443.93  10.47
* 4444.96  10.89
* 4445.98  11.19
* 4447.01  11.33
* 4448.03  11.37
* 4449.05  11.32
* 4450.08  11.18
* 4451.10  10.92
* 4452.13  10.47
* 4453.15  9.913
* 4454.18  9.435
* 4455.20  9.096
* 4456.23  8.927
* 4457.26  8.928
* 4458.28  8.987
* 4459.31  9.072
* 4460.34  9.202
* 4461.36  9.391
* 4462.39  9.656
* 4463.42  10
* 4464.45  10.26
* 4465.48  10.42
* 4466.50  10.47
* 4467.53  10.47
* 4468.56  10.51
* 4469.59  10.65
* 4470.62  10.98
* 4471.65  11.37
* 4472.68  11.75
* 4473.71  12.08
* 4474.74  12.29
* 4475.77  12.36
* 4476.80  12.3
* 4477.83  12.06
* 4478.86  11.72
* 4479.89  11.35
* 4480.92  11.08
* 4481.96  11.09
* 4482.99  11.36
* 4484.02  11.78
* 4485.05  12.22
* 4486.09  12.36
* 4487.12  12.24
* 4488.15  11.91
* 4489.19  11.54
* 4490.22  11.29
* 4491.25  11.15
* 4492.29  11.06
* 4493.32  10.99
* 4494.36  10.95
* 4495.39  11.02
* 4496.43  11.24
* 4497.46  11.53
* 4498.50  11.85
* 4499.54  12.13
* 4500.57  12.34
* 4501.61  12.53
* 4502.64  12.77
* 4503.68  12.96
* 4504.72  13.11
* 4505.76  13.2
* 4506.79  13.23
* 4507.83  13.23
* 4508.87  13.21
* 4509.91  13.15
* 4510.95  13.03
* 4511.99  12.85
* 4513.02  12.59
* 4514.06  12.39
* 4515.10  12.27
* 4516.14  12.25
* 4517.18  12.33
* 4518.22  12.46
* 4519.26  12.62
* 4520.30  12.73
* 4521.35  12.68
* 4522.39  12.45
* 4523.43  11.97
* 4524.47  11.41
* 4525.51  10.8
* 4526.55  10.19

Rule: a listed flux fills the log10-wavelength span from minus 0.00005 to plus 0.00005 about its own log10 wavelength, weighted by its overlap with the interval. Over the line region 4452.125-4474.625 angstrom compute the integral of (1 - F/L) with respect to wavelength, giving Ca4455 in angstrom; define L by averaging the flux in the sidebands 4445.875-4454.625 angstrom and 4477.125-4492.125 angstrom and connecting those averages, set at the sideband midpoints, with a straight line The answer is 2.0 angstrom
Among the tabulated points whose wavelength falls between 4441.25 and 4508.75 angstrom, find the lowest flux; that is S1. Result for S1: 8.927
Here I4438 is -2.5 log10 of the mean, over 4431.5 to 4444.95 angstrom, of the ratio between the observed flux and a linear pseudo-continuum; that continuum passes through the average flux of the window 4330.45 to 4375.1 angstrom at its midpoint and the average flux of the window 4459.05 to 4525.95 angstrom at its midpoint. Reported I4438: 0.13 mag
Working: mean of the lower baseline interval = 9.76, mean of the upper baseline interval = 11.7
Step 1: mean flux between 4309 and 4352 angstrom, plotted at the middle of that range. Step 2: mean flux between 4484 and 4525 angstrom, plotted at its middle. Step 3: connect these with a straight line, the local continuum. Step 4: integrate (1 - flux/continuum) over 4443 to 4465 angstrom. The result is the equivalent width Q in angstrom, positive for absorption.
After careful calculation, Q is 2.4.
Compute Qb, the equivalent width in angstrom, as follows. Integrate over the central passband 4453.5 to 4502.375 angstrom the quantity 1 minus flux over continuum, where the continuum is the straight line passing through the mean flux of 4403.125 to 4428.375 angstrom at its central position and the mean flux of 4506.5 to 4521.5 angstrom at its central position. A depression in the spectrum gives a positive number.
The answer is 2.5 angstrom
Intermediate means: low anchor 9.66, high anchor 12.7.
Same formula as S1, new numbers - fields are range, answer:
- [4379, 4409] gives 6.354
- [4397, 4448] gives 7.486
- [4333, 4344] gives 8.369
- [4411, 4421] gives 9.655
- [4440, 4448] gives 9.738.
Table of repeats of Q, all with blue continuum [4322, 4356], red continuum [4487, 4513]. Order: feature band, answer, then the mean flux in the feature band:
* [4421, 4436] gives 1.35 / 9.95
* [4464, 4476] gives 0.58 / 11.1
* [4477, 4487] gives 0.14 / 11.7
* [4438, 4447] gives 0.76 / 10.2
